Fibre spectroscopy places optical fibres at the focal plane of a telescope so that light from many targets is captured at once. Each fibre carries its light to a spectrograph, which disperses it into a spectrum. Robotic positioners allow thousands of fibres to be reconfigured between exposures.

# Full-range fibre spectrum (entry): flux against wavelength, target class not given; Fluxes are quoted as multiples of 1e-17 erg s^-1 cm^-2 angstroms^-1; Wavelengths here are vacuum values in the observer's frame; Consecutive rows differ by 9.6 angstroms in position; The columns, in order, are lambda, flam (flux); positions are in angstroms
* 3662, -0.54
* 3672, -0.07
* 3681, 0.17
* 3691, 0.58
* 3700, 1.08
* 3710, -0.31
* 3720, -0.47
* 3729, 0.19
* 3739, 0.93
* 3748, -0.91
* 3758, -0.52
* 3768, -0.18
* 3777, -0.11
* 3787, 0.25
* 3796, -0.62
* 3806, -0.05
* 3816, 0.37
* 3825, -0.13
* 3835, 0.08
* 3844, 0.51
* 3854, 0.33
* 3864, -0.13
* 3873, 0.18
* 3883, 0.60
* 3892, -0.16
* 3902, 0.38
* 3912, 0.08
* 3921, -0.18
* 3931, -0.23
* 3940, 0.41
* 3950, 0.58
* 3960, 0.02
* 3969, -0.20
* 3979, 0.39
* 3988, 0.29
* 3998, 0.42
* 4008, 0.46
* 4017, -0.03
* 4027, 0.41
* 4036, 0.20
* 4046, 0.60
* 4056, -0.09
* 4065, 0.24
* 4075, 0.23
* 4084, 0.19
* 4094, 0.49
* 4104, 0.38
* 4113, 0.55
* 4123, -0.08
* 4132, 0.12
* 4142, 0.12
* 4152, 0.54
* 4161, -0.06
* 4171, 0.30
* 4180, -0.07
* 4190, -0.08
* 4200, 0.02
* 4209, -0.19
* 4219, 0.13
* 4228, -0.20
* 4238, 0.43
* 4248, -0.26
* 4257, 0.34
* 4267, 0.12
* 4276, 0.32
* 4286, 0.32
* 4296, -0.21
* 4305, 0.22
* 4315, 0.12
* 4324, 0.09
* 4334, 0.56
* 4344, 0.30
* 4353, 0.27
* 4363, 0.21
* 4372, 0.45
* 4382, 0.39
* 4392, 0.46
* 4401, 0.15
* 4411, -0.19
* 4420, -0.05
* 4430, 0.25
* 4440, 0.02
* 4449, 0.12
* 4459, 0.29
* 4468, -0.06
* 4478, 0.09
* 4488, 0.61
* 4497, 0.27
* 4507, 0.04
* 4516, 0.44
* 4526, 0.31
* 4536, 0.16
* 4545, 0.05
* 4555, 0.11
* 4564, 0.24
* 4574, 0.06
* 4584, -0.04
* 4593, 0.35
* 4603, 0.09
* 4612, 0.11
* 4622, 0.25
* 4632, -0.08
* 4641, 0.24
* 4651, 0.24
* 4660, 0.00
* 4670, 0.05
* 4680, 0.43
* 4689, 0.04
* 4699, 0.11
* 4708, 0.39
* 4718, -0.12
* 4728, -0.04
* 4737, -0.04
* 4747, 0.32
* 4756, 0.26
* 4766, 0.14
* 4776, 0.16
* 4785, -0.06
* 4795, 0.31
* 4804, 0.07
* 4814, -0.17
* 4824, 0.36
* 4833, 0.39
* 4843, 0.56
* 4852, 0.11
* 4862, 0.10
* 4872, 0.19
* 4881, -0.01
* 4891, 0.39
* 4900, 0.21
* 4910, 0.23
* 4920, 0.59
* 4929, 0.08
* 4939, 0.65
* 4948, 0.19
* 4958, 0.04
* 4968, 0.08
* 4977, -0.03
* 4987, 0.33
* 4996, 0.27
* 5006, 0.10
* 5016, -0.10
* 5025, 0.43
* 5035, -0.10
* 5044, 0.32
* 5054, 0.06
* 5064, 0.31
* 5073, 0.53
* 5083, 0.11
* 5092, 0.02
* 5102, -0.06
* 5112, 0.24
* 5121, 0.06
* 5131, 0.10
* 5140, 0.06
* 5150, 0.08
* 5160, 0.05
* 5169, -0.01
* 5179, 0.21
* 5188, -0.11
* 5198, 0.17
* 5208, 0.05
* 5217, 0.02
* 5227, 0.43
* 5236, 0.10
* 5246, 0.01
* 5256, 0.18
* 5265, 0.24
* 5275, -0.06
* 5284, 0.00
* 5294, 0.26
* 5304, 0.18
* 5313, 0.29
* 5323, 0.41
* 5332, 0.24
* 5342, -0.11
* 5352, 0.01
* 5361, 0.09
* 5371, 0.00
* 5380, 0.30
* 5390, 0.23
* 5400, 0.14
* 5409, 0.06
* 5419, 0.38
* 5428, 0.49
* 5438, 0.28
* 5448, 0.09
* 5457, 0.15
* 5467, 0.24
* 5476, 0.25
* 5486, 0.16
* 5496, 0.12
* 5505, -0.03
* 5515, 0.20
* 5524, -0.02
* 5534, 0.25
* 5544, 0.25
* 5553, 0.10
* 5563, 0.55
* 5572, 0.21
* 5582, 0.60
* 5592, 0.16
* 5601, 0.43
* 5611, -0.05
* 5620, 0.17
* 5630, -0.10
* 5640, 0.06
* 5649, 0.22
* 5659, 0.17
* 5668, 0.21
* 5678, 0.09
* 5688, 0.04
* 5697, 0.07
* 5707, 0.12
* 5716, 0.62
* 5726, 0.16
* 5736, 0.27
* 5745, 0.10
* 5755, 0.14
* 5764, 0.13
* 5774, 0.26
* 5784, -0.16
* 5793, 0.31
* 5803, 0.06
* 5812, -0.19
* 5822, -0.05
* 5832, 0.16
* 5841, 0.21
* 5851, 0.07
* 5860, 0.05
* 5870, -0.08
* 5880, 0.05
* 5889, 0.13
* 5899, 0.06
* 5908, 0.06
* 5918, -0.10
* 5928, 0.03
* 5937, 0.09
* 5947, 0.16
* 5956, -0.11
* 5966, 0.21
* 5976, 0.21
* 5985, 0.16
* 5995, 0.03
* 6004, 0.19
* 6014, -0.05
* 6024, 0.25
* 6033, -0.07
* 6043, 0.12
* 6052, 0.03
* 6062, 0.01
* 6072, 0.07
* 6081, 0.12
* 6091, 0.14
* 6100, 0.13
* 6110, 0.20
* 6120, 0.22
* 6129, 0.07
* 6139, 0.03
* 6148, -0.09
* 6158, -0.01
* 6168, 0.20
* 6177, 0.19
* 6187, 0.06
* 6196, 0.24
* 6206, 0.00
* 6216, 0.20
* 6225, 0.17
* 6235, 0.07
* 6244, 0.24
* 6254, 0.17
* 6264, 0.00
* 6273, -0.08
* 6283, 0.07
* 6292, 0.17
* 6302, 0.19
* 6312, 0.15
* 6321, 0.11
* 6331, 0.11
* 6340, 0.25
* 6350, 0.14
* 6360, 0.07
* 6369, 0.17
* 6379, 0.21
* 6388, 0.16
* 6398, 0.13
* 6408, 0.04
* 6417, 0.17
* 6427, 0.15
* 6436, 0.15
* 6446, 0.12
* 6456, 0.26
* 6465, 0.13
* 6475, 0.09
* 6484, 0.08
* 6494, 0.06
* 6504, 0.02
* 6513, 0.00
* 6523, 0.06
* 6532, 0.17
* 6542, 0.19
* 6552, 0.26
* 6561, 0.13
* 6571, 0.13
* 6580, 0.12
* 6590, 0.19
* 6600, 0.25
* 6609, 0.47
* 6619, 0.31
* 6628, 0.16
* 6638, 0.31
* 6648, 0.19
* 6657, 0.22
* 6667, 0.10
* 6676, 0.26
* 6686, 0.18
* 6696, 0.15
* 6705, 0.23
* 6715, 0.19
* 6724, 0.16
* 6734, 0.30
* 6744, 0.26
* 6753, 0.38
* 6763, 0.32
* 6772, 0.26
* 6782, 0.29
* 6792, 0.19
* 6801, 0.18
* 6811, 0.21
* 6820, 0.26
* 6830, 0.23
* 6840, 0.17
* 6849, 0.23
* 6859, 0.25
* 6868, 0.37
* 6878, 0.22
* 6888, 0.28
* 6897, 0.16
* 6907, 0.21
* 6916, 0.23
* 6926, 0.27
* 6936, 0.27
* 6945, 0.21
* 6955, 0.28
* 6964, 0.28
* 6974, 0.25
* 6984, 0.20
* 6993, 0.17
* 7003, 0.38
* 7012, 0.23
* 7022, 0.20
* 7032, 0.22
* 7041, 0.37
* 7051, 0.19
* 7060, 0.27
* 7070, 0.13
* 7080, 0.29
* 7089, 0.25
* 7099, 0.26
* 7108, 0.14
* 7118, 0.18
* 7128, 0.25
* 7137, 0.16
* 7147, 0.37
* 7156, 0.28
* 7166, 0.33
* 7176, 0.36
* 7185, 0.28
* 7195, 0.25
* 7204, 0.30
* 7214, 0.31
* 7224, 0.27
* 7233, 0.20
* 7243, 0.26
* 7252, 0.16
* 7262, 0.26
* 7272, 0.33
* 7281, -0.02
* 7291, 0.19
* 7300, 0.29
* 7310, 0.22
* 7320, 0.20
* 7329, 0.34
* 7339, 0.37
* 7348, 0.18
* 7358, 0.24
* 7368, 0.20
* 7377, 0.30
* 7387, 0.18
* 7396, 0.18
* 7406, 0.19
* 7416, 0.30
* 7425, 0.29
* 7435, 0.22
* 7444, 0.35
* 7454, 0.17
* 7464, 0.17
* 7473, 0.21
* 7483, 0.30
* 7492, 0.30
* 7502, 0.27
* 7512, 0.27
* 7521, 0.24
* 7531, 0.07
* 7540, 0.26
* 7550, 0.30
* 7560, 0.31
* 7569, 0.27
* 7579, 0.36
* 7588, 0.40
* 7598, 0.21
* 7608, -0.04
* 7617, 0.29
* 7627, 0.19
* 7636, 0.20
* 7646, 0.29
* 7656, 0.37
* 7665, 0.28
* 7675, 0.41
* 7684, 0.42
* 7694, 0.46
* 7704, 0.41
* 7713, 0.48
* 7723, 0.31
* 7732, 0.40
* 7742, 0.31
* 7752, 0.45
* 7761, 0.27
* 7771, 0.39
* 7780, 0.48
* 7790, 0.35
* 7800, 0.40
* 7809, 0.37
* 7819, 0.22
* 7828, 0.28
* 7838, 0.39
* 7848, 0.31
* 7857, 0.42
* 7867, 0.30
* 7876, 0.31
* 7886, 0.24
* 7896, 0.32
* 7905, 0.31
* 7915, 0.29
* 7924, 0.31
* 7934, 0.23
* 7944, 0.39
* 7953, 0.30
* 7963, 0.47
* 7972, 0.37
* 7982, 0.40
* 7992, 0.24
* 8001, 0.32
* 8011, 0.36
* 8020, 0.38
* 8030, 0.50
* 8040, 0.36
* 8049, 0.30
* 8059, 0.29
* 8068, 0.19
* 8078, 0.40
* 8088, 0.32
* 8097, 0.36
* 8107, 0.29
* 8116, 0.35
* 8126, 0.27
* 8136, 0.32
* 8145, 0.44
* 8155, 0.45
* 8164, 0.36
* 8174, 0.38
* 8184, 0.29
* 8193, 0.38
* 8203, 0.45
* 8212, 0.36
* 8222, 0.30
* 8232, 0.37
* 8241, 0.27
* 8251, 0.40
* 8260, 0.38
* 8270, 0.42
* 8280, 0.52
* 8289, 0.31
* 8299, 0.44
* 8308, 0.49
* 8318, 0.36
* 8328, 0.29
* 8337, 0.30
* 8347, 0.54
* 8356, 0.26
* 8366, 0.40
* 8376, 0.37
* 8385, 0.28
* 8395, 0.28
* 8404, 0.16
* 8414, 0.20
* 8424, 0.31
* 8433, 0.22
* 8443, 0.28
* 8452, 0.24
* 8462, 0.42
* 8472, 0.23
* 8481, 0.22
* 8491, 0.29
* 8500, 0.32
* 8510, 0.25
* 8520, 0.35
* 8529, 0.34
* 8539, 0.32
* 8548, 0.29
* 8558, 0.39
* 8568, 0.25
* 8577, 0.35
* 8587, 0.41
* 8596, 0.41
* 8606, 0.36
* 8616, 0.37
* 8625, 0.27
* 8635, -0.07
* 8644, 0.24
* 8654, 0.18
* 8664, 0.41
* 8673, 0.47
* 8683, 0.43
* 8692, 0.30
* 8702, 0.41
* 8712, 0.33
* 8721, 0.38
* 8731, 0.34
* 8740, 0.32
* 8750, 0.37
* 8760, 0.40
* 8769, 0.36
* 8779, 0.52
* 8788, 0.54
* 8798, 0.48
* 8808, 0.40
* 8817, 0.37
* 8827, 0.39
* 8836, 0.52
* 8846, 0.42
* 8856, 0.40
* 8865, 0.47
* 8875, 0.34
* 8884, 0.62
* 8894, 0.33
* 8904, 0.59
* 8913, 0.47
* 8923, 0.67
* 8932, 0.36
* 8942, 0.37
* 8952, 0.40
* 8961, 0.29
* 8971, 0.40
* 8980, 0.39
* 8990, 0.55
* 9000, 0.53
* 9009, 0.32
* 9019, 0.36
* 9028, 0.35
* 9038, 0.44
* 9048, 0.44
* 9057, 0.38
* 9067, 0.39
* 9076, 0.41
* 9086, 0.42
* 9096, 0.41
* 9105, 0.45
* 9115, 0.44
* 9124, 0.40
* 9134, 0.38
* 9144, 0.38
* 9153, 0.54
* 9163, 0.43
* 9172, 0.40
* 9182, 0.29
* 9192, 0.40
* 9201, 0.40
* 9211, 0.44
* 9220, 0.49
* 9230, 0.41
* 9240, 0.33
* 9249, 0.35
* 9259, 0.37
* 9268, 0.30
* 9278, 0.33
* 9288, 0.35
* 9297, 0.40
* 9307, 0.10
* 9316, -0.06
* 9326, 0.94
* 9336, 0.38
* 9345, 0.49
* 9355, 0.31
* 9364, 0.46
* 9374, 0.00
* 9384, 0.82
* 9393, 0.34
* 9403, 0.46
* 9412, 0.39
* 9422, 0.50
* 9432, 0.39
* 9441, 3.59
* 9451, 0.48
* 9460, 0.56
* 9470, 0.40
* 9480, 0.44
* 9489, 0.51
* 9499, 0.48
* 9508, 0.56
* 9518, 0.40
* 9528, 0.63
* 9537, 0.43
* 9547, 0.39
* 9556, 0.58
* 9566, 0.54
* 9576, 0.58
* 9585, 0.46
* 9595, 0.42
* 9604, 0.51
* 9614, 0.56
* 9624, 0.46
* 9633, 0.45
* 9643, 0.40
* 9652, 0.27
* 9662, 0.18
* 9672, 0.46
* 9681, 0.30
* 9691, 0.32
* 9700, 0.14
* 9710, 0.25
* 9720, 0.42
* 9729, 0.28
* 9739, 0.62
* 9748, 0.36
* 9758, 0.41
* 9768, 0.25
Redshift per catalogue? 0.64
